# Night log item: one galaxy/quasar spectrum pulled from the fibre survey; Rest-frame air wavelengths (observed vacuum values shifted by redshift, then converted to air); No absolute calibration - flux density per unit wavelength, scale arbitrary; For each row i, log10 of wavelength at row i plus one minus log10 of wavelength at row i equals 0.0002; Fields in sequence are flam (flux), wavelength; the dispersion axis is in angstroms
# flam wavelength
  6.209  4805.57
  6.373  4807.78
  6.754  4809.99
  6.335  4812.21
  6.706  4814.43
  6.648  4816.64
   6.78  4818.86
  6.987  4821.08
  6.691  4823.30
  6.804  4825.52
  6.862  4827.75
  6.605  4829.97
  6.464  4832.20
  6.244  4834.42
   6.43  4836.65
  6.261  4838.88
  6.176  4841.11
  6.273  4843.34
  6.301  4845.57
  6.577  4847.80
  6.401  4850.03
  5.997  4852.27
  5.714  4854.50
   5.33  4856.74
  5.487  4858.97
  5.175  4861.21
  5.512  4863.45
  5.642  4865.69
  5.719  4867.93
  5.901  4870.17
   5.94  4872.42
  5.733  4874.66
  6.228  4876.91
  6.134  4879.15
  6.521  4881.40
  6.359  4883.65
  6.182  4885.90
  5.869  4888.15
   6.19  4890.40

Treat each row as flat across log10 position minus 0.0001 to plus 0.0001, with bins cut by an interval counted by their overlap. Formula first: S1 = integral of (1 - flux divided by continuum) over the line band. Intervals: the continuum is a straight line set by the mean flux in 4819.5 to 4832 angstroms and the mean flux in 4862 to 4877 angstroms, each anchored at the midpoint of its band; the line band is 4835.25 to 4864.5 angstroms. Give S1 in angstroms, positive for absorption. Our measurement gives 1.1 angstroms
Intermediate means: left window 6.76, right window 5.77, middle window 5.97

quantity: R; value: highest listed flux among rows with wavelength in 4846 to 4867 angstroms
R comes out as 6.577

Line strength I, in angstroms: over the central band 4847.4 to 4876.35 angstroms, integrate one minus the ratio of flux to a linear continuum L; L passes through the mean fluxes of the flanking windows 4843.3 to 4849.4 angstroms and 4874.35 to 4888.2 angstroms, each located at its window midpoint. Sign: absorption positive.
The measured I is 2.5 angstroms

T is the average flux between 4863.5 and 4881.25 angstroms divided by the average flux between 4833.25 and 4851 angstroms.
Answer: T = 0.93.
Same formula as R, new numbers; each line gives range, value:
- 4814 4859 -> 6.987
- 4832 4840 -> 6.464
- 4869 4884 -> 6.521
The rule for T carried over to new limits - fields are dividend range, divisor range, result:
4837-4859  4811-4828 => 0.91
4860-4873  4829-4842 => 0.89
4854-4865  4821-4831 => 0.80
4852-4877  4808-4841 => 0.86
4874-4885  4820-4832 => 0.92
